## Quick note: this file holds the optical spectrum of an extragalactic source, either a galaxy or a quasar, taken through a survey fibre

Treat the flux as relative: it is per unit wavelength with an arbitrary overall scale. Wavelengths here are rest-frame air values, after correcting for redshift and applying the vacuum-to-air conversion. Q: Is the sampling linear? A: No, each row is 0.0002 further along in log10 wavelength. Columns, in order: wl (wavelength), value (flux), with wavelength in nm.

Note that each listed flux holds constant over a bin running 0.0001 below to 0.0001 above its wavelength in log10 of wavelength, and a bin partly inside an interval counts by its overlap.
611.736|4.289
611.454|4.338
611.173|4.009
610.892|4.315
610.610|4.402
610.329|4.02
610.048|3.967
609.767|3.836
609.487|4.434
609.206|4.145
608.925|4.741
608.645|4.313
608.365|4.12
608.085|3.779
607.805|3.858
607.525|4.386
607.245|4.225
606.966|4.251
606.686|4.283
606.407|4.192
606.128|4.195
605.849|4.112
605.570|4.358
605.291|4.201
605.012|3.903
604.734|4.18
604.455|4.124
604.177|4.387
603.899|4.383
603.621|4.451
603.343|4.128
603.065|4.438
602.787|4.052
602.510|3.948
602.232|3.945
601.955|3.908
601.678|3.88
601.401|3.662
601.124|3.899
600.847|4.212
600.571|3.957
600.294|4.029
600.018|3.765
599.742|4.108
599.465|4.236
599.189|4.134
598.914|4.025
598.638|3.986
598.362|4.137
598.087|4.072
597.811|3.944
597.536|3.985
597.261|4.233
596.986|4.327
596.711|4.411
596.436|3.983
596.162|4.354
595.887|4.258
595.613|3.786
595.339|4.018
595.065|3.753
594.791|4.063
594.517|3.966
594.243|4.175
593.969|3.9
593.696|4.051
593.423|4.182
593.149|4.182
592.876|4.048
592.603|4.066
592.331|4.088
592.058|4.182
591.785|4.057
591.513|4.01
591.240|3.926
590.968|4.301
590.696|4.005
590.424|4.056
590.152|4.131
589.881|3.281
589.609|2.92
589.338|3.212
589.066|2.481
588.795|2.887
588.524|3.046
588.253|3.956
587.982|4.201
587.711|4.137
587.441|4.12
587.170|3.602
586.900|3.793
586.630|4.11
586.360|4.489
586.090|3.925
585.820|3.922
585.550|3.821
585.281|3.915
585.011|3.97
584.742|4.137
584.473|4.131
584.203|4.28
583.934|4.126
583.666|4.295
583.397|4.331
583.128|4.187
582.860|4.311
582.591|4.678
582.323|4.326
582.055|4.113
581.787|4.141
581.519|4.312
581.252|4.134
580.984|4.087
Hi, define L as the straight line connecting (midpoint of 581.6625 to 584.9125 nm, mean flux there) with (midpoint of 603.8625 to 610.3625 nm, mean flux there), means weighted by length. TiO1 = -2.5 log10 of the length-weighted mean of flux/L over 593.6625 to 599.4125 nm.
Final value 0.04 mag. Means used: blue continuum 4.25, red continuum 4.18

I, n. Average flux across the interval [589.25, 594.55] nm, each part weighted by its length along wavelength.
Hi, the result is 3.94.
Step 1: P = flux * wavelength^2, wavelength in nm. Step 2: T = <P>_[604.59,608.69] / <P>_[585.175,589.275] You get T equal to 1.18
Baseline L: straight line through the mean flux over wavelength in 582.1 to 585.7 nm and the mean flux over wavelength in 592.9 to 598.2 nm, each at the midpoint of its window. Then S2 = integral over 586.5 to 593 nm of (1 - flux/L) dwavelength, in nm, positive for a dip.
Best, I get 0.568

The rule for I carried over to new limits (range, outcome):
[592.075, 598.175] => 4.09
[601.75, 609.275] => 4.18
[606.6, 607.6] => 4.28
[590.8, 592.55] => 4.09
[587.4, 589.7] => 3.42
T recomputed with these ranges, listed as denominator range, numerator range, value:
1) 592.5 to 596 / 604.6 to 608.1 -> 1.07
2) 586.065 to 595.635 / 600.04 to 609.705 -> 1.12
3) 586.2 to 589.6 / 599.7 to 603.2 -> 1.14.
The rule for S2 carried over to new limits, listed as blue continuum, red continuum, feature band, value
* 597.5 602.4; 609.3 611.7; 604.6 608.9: -0.07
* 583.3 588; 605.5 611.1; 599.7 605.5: 0.12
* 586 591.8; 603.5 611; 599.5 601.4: 0.02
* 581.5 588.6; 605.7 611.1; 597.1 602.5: 0.19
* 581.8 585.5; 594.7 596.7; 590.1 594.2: 0.02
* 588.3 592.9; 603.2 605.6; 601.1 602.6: 0.09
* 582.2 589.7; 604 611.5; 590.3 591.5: -0.03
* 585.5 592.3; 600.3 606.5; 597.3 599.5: -0.04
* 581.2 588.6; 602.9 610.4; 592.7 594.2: 0.02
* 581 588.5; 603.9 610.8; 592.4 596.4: 0.09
